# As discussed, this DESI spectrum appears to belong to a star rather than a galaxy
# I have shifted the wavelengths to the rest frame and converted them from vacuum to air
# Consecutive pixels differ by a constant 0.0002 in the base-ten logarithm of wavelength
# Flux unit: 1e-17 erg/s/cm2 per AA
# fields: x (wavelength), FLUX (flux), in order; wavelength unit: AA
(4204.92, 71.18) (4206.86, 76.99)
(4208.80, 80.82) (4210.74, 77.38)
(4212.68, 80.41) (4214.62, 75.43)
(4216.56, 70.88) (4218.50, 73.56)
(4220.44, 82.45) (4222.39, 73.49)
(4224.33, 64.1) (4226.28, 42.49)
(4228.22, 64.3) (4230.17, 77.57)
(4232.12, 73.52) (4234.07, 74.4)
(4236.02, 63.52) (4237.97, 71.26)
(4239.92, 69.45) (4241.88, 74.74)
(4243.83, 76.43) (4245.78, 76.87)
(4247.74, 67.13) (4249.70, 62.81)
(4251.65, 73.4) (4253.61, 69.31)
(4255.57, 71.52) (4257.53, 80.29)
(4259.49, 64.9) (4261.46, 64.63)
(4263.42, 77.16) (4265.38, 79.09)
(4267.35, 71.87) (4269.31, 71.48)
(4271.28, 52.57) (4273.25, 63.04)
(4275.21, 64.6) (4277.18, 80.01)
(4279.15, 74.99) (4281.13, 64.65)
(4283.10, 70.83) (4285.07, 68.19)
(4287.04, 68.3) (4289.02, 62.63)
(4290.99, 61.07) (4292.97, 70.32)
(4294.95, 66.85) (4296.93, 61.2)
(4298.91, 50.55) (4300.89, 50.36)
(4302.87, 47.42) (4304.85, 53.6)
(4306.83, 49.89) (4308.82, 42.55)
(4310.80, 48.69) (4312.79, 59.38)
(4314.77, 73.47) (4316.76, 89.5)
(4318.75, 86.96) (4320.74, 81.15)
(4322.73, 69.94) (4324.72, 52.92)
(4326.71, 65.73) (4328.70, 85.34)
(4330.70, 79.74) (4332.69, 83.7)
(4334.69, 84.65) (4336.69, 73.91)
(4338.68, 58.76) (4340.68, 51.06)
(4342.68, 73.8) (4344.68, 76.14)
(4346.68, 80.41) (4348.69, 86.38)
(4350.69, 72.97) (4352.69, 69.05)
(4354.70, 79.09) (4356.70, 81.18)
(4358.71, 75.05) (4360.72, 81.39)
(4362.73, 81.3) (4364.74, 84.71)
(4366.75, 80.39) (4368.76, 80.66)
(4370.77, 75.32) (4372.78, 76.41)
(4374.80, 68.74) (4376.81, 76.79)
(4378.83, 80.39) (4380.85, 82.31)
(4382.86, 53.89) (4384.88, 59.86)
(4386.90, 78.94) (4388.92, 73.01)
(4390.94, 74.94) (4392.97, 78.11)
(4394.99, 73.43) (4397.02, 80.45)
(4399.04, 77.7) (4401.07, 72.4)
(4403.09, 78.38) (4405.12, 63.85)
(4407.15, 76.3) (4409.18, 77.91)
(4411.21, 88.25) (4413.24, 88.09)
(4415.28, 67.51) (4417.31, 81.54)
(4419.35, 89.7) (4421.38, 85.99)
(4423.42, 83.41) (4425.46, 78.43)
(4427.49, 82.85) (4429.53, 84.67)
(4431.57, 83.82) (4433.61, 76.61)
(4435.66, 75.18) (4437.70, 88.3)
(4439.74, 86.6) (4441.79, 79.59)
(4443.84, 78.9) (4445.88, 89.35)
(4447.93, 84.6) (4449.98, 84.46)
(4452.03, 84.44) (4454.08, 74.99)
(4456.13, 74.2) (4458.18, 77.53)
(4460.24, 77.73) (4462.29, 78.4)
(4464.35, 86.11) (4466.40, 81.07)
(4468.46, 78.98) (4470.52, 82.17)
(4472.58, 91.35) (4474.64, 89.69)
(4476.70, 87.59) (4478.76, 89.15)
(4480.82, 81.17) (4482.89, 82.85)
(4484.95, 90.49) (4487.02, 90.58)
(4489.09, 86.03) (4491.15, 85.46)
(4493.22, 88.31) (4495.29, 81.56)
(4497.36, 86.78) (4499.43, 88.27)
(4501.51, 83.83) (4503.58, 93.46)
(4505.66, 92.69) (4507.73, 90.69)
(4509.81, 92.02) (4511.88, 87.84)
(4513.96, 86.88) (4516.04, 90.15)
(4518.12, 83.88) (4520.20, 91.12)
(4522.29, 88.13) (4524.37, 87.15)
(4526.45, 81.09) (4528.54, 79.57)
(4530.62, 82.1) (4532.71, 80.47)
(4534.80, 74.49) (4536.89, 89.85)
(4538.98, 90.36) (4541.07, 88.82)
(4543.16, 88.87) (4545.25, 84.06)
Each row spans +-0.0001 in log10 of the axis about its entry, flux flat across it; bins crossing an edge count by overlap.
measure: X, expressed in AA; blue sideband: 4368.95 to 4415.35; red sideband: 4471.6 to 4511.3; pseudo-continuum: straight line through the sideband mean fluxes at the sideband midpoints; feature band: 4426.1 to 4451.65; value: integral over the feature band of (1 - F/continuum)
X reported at -0.5 AA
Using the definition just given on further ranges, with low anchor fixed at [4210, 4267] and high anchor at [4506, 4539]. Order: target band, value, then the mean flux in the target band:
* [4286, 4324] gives 6.1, 62.8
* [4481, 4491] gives -0.3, 86.8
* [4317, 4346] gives 1.0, 73.6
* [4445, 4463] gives 0.4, 80.6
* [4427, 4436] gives 0.0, 80.8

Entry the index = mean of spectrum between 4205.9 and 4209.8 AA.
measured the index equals 78.8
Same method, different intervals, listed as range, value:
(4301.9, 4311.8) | 48.4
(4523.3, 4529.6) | 82.7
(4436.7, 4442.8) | 84.8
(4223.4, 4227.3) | 53.4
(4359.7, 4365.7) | 82.4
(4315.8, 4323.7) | 81.9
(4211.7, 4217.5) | 75.6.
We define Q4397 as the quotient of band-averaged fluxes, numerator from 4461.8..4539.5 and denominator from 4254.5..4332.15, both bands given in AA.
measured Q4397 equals 1.29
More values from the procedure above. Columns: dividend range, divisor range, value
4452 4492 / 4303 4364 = 1.17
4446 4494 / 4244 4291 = 1.21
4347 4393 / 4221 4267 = 1.08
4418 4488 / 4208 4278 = 1.17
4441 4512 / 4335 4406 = 1.14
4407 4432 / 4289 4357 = 1.21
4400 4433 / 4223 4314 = 1.22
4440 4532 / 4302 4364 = 1.20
